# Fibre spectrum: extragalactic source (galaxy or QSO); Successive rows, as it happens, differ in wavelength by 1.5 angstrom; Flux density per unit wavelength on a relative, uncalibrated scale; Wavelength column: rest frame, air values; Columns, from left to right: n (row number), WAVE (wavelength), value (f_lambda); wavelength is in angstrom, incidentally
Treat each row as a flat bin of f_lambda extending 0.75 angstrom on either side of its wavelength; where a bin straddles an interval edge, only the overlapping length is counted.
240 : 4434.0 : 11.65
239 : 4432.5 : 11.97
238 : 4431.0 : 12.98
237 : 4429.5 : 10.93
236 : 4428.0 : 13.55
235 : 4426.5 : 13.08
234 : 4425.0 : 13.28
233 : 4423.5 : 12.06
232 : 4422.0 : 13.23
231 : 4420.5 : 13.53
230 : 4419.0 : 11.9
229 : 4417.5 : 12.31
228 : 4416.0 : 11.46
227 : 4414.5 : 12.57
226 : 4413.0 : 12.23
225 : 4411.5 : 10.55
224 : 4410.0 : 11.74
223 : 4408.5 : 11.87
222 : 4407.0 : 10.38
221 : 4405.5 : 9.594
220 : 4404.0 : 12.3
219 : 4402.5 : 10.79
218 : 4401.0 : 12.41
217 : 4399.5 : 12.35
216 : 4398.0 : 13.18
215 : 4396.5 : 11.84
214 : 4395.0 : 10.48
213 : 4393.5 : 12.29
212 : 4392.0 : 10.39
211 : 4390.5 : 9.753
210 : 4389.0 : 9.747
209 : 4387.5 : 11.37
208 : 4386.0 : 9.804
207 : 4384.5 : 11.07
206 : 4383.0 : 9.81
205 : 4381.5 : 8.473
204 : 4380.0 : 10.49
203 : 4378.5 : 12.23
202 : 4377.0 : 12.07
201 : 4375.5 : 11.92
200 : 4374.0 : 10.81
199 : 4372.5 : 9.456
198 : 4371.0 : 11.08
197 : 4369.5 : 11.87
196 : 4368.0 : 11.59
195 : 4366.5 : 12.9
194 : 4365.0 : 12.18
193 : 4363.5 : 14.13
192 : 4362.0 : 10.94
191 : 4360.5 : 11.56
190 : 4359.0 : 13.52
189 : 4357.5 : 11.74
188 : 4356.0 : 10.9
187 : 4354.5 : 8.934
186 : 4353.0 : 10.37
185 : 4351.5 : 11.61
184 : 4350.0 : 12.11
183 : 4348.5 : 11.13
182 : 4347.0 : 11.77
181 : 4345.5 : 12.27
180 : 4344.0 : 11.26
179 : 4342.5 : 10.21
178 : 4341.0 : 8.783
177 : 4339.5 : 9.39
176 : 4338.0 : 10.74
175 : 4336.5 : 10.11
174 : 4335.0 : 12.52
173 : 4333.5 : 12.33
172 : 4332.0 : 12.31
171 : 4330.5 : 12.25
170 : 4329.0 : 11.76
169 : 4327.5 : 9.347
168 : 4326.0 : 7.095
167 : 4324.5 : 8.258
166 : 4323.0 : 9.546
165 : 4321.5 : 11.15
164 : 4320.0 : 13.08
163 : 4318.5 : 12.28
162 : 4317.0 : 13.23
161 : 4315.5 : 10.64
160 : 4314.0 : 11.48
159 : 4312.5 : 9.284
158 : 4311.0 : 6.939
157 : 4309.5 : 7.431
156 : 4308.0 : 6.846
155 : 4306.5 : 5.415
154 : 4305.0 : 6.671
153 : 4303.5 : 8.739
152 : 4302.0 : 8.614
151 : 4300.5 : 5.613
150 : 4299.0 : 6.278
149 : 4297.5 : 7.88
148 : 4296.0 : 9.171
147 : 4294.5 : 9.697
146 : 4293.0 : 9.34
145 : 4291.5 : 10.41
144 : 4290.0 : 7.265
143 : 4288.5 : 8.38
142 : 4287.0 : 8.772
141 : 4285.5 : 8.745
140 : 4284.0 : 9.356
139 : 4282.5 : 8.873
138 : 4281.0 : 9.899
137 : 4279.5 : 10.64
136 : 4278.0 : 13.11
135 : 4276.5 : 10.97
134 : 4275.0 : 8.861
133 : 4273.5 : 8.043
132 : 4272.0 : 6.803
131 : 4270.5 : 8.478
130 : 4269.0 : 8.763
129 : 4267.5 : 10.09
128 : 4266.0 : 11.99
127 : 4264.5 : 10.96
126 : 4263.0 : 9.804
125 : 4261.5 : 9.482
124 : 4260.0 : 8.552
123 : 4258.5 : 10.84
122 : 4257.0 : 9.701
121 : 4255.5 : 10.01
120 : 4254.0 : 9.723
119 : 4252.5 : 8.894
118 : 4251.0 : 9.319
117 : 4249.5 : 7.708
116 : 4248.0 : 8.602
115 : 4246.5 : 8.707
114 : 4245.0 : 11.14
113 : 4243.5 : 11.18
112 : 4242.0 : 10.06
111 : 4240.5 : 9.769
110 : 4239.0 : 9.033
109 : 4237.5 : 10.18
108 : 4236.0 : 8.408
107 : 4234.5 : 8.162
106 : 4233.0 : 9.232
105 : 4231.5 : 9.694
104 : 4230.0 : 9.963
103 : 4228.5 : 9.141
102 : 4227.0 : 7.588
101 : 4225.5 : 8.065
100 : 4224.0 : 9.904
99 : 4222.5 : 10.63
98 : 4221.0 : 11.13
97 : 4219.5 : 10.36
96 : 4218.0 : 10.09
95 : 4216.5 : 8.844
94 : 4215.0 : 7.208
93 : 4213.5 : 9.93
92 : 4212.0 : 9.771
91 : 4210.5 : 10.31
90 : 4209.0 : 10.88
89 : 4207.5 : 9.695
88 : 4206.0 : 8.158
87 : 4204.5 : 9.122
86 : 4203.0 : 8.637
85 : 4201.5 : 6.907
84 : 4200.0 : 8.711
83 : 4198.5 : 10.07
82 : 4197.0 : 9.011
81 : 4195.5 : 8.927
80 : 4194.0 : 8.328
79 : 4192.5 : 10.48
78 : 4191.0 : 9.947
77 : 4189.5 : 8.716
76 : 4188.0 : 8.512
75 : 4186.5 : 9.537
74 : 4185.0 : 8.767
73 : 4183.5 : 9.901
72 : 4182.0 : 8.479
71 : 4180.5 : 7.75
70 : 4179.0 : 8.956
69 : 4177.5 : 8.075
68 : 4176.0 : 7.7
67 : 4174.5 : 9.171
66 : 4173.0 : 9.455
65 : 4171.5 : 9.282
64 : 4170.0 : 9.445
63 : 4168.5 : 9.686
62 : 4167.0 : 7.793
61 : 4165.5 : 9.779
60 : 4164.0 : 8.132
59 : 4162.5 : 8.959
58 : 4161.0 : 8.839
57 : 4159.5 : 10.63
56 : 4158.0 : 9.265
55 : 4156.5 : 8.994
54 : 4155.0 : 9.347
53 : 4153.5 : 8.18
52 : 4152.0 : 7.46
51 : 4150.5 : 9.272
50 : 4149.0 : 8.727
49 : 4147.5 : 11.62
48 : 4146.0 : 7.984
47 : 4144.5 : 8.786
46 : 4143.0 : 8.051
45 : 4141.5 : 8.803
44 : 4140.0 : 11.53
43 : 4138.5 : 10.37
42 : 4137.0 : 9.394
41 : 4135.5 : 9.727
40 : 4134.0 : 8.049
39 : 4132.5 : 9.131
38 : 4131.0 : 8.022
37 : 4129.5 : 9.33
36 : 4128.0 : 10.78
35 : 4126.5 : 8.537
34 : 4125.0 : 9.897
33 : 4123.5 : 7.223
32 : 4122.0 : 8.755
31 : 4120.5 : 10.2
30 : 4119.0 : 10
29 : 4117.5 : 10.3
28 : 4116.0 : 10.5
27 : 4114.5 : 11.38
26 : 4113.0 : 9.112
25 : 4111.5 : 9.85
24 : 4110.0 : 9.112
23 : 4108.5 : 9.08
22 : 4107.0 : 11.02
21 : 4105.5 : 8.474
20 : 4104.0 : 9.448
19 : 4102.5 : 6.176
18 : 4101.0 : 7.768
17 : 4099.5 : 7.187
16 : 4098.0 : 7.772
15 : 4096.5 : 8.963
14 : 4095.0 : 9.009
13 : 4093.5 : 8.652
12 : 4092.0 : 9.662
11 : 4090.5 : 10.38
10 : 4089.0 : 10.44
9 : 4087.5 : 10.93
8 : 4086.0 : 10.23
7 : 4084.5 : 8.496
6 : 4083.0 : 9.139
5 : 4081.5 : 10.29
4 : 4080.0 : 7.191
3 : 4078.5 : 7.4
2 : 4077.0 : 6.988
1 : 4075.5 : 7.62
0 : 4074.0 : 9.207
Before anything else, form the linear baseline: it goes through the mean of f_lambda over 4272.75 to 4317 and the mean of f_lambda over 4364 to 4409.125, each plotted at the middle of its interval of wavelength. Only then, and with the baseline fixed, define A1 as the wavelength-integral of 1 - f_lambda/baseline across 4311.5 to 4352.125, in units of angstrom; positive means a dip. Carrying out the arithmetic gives -4.9 angstrom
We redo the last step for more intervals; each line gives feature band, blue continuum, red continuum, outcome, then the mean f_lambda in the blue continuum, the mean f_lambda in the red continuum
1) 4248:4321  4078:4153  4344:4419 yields 9.22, 9.19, 11.4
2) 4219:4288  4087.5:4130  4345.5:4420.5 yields 5.59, 9.28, 11.4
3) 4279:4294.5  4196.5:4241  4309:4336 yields 1.52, 9.29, 10.6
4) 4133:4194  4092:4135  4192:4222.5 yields 0.94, 9.08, 9.35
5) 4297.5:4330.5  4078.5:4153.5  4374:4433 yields 5.38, 9.2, 11.6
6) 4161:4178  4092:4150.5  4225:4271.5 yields 0.76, 9.18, 9.45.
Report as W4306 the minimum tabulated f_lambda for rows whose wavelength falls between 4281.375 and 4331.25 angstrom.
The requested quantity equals 5.415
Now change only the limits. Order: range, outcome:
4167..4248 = 6.907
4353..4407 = 8.473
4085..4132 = 6.176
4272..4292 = 6.803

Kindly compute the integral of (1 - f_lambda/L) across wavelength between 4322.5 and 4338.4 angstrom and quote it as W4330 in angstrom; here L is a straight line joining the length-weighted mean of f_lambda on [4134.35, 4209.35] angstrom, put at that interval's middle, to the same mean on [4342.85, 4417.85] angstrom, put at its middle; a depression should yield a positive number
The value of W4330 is 0.3 angstrom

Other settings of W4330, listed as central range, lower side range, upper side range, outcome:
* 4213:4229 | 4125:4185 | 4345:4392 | 0.6 angstrom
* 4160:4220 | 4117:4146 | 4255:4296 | 2.0 angstrom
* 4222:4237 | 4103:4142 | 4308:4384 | 1.6 angstrom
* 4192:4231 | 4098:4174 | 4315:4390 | 2.1 angstrom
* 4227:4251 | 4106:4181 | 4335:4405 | 1.7 angstrom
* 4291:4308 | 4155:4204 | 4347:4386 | 4.2 angstrom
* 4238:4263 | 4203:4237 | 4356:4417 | 0.4 angstrom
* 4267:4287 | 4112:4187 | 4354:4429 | 2.0 angstrom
